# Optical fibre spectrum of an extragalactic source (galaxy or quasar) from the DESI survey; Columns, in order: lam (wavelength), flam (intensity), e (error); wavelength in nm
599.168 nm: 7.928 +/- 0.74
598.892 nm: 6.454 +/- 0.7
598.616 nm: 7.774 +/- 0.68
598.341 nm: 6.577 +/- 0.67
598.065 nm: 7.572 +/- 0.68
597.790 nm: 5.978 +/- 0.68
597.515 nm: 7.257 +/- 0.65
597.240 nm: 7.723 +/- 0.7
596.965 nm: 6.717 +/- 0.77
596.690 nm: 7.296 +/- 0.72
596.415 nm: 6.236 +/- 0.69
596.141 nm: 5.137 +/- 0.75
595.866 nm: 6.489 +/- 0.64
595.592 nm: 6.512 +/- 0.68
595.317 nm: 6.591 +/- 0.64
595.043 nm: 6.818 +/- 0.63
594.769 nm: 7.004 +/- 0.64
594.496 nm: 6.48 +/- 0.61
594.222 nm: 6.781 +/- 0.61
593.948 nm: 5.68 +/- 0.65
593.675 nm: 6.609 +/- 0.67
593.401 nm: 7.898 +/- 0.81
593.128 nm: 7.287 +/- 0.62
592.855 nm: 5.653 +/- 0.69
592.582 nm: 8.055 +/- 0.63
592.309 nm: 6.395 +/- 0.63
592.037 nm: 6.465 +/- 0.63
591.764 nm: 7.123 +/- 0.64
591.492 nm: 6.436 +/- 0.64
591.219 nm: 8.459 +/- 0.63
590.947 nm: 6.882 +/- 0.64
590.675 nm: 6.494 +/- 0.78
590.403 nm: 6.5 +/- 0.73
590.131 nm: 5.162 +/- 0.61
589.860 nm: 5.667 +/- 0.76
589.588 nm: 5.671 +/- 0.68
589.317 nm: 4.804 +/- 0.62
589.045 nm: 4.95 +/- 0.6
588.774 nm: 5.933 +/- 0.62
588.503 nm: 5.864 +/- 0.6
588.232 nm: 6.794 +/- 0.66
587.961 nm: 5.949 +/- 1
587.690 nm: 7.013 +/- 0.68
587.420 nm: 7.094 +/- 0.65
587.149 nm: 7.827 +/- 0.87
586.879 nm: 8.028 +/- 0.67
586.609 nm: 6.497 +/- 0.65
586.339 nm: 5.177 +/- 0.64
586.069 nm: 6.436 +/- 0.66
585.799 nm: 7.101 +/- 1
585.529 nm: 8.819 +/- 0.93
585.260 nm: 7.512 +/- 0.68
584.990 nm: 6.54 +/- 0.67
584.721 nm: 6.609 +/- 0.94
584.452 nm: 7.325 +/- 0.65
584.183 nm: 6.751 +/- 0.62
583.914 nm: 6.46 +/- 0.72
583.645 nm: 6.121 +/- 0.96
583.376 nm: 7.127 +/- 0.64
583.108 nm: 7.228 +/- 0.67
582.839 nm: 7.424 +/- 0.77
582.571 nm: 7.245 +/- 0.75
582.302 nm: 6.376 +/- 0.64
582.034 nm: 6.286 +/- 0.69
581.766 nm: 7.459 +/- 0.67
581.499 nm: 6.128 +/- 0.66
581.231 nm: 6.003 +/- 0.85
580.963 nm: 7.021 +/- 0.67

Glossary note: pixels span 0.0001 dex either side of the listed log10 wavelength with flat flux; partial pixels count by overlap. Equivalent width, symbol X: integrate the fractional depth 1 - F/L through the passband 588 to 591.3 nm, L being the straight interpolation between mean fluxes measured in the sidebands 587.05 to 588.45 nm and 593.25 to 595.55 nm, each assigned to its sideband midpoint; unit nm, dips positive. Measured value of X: 0.37 nm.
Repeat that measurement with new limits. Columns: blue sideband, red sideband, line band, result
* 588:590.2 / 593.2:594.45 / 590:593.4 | -0.295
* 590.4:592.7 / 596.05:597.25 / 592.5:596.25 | 0.071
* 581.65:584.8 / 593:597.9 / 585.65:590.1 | 0.343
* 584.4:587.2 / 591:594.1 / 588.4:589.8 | 0.308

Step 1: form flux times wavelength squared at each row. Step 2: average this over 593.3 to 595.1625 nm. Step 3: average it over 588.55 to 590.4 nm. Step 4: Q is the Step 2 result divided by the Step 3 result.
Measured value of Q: 1.25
